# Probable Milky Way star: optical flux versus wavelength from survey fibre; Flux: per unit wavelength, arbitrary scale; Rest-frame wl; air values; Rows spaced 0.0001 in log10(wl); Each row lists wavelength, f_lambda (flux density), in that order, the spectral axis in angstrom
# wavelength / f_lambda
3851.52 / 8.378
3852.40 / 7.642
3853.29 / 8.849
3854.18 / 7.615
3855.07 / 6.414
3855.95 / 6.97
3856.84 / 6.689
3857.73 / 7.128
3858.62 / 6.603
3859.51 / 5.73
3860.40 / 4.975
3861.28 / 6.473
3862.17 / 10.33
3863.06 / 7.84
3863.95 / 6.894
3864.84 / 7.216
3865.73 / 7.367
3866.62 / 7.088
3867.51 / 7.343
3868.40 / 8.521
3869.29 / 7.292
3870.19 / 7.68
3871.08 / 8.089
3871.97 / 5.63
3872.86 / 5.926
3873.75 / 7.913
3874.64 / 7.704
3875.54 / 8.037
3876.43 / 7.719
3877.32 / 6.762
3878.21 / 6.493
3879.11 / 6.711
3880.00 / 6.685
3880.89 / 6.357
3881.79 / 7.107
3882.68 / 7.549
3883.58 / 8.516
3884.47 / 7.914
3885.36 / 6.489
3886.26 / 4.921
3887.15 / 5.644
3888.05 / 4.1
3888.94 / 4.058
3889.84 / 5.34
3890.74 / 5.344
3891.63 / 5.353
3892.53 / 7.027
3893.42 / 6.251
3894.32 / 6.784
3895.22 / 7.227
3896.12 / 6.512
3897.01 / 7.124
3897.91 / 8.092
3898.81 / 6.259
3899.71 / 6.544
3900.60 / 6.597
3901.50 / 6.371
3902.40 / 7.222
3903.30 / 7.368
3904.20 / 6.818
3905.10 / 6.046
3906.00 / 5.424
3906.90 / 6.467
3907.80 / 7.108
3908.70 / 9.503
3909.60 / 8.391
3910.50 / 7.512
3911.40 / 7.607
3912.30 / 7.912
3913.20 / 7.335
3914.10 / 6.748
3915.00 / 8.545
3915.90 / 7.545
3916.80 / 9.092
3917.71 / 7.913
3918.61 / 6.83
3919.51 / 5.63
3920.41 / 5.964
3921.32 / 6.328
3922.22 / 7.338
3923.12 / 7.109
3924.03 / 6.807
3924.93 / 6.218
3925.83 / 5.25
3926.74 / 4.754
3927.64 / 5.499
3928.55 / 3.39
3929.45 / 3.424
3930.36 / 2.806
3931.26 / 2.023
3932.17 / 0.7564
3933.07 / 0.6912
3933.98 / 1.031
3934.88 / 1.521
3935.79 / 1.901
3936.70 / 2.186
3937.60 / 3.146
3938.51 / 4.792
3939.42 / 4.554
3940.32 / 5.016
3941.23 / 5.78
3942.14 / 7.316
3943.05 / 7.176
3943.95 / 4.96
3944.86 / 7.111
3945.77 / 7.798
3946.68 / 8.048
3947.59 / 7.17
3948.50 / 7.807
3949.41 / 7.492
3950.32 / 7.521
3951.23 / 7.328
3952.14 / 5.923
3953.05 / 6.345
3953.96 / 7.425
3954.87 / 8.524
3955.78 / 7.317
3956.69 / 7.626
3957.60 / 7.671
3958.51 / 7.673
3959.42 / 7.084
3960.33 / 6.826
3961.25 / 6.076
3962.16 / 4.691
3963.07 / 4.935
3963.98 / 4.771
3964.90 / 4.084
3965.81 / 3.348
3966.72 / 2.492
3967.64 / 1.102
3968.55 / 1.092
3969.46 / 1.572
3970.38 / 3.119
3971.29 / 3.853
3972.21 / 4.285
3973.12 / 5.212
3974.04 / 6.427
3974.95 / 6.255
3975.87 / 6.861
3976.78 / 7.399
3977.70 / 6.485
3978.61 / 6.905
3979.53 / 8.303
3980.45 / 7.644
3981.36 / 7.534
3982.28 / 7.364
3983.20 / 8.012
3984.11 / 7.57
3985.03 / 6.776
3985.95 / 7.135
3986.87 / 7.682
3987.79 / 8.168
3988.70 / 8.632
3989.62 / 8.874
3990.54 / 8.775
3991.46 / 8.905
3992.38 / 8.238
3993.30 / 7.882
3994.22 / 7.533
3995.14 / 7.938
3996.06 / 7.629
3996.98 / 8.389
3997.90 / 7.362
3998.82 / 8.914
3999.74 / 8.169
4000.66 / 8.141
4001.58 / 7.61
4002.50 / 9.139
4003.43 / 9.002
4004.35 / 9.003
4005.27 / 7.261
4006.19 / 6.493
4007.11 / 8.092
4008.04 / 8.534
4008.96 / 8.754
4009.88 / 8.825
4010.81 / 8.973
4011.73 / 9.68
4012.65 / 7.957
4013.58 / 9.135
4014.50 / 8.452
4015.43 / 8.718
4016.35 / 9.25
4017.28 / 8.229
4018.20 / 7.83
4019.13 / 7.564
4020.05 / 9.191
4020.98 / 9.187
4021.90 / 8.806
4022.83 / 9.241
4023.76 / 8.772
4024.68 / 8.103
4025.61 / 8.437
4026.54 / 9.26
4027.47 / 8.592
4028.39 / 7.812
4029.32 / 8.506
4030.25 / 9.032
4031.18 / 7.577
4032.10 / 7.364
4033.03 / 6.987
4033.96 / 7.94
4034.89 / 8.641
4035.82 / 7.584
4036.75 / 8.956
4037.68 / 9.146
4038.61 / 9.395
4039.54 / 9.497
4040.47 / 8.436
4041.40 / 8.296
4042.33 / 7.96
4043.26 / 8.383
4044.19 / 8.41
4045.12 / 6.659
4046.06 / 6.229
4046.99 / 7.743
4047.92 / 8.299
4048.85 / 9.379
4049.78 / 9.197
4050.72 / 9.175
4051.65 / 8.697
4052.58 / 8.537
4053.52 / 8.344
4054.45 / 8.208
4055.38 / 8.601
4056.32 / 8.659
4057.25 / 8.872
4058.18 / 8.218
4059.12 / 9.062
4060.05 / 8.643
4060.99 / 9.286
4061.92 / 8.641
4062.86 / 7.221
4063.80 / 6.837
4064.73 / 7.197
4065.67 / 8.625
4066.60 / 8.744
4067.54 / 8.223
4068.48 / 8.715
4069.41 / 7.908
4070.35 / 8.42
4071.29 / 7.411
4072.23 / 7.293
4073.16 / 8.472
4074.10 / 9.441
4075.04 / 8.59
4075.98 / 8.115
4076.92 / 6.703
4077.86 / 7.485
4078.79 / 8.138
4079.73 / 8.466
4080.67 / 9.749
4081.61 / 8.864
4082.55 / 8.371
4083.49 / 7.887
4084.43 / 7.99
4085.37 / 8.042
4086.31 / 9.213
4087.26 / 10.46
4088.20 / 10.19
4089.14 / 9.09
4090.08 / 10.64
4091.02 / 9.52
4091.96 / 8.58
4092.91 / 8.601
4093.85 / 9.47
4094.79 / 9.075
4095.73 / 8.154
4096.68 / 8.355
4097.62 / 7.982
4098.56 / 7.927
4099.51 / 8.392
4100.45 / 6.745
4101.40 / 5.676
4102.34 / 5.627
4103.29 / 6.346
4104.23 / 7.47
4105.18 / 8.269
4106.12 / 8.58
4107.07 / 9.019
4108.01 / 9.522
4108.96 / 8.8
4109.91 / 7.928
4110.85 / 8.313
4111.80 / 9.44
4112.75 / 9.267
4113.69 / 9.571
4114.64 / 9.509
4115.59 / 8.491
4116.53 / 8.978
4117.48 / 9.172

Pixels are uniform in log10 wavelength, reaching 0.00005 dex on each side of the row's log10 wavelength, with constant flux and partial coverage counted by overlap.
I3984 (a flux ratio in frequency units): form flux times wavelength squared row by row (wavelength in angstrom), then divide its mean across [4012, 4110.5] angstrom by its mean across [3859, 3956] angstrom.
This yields 1.43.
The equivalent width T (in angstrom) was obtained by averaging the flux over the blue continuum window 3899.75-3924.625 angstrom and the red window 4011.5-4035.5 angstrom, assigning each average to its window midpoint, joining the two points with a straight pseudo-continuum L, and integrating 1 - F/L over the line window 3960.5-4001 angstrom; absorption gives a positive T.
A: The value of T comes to 7.9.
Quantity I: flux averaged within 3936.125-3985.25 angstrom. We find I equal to 5.95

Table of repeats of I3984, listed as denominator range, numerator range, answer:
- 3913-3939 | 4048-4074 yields 1.84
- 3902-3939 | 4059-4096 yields 1.65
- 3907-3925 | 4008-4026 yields 1.24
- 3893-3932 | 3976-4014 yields 1.29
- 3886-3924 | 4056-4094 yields 1.37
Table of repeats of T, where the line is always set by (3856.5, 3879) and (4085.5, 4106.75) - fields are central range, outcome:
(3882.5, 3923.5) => 3.0 angstrom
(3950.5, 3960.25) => 0.5 angstrom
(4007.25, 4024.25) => -1.6 angstrom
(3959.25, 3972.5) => 6.6 angstrom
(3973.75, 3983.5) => 0.7 angstrom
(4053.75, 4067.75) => -0.3 angstrom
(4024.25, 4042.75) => -0.8 angstrom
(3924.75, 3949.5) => 9.8 angstrom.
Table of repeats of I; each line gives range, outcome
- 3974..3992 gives 7.62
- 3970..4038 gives 7.93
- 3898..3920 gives 7.21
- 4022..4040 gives 8.47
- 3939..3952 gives 6.78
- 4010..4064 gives 8.45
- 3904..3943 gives 5.54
